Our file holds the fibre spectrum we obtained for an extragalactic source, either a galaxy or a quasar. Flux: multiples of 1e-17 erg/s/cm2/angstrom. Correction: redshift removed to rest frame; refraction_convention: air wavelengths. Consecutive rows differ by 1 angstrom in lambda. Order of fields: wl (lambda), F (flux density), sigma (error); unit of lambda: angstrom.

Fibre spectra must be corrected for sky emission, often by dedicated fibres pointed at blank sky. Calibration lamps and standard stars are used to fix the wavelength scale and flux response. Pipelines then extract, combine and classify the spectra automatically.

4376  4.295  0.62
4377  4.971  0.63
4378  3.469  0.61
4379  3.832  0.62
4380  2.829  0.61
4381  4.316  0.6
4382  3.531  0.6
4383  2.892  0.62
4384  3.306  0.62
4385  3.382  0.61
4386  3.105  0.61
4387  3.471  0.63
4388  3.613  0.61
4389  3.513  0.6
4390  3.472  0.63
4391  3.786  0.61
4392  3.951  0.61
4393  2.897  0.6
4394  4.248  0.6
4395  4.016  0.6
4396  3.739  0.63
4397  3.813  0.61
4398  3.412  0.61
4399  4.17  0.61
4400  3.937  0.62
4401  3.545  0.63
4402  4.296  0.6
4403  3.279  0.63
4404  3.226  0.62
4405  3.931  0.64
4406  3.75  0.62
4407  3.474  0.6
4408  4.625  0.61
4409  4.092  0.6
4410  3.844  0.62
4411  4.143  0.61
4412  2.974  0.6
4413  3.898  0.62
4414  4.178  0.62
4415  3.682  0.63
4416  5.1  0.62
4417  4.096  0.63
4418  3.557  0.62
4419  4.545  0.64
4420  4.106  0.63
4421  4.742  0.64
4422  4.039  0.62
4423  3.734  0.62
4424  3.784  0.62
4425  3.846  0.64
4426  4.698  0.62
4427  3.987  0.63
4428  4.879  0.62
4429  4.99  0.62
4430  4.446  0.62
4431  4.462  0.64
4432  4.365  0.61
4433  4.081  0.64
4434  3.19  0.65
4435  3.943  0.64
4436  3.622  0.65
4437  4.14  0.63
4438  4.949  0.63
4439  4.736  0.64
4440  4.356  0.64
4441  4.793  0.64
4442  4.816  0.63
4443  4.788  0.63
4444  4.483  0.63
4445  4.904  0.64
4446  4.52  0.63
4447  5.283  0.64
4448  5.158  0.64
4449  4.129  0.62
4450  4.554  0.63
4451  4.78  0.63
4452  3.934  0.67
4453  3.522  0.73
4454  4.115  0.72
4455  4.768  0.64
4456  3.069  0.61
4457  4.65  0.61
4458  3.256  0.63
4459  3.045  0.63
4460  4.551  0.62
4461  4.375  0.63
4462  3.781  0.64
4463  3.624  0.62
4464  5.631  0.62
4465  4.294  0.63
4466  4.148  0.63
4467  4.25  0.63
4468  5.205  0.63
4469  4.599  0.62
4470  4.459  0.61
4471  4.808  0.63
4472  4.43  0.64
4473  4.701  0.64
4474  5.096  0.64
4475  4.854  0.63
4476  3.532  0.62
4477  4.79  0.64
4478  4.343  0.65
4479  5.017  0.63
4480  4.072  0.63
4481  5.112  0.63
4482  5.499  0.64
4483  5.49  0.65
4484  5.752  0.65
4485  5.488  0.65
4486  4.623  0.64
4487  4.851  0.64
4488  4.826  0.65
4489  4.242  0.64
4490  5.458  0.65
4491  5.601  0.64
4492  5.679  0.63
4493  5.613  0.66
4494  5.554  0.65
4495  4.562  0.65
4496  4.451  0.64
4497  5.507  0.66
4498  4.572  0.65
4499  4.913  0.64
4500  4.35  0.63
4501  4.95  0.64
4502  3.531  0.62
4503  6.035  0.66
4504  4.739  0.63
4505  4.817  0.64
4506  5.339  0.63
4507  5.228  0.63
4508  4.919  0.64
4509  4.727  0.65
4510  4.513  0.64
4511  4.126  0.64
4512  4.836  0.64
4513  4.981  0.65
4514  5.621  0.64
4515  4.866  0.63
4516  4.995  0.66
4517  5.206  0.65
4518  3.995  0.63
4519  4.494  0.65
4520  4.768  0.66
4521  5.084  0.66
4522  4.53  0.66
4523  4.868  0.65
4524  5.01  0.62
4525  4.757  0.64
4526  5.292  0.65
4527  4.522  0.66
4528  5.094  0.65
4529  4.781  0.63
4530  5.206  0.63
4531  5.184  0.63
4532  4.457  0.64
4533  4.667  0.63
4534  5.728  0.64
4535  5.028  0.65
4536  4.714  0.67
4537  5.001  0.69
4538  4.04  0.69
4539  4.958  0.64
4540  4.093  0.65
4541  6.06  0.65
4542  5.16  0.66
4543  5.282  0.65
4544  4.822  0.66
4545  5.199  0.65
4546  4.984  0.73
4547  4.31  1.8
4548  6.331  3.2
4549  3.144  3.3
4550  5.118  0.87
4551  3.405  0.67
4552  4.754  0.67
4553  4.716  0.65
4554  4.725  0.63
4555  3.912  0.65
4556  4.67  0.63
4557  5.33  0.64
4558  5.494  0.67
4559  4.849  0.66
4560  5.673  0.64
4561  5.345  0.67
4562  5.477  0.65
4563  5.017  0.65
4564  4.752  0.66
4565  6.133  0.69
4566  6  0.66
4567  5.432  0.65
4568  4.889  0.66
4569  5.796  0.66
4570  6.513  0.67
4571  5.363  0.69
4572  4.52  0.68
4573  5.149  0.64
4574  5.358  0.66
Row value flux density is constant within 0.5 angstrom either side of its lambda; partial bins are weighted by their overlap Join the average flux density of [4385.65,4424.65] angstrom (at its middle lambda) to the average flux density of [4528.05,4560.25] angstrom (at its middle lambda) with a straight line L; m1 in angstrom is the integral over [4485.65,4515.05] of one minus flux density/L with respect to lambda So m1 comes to -2.6 angstrom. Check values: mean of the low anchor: 3.84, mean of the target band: 4.94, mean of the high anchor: 4.87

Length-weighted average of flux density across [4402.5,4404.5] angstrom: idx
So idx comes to 3.25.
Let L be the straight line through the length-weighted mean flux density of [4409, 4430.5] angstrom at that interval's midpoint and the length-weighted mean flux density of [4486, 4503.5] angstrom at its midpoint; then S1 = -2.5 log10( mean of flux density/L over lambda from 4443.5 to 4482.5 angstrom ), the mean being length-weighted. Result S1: 0.04 mag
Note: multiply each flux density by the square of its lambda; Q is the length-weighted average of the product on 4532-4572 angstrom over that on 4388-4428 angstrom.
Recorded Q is 1.4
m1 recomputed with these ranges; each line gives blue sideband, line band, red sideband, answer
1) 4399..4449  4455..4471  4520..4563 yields 0.7 angstrom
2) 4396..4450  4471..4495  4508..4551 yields -2.2 angstrom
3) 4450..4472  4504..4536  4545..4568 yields -1.3 angstrom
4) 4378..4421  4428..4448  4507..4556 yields -2.1 angstrom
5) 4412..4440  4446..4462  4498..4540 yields 0.6 angstrom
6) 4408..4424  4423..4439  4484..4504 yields 0.1 angstrom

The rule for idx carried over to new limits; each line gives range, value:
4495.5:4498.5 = 4.84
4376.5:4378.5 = 4.22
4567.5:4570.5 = 5.73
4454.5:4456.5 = 3.92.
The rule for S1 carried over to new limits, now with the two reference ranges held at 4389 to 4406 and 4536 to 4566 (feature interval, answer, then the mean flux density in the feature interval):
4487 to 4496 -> -0.150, 5.13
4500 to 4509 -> -0.075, 4.9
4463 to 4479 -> -0.070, 4.59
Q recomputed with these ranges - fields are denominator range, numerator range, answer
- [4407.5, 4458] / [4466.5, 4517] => 1.18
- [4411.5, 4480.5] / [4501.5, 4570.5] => 1.19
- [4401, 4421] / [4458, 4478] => 1.14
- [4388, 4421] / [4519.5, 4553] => 1.33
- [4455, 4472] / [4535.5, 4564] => 1.19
